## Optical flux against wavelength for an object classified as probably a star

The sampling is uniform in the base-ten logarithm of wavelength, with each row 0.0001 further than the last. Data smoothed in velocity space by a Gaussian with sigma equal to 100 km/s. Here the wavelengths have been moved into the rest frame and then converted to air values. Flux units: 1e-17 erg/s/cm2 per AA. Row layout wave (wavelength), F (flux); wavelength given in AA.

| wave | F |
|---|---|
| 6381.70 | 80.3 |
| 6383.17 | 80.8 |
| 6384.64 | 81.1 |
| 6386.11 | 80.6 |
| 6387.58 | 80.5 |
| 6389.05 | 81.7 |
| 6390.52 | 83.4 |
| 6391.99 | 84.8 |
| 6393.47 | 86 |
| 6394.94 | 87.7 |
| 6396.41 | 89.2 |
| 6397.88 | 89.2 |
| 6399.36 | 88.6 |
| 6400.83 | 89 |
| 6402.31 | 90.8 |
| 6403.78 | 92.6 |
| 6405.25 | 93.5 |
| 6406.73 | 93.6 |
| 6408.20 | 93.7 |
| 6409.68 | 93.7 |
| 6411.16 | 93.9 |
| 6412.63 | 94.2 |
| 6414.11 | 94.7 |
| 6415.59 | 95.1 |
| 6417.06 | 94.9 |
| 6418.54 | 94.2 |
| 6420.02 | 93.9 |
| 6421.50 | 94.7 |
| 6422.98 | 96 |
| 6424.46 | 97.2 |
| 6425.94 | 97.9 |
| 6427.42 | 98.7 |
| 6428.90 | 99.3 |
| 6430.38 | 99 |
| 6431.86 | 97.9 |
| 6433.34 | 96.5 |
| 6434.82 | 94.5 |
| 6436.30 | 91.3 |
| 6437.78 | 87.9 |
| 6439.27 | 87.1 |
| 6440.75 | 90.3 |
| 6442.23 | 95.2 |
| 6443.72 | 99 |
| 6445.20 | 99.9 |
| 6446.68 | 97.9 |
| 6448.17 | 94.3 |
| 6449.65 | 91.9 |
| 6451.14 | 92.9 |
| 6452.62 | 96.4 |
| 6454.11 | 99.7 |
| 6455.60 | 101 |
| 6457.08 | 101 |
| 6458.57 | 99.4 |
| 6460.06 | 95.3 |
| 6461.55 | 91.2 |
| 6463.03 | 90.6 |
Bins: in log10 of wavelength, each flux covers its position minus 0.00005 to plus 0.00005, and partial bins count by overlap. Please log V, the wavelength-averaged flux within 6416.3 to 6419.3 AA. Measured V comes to 94.7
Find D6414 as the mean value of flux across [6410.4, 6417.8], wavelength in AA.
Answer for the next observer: 94.6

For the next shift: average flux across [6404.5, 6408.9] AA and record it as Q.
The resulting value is 93.7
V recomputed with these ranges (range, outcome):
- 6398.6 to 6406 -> 90.8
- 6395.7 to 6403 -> 89.3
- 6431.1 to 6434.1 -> 97.3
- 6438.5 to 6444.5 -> 92.9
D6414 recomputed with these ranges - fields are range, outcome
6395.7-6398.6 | 89.3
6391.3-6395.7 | 86.1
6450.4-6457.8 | 98.3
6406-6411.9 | 93.8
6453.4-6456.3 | 100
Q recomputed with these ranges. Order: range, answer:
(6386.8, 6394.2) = 83.2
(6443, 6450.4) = 96.6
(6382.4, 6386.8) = 80.8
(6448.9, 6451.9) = 92.6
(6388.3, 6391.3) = 82.7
